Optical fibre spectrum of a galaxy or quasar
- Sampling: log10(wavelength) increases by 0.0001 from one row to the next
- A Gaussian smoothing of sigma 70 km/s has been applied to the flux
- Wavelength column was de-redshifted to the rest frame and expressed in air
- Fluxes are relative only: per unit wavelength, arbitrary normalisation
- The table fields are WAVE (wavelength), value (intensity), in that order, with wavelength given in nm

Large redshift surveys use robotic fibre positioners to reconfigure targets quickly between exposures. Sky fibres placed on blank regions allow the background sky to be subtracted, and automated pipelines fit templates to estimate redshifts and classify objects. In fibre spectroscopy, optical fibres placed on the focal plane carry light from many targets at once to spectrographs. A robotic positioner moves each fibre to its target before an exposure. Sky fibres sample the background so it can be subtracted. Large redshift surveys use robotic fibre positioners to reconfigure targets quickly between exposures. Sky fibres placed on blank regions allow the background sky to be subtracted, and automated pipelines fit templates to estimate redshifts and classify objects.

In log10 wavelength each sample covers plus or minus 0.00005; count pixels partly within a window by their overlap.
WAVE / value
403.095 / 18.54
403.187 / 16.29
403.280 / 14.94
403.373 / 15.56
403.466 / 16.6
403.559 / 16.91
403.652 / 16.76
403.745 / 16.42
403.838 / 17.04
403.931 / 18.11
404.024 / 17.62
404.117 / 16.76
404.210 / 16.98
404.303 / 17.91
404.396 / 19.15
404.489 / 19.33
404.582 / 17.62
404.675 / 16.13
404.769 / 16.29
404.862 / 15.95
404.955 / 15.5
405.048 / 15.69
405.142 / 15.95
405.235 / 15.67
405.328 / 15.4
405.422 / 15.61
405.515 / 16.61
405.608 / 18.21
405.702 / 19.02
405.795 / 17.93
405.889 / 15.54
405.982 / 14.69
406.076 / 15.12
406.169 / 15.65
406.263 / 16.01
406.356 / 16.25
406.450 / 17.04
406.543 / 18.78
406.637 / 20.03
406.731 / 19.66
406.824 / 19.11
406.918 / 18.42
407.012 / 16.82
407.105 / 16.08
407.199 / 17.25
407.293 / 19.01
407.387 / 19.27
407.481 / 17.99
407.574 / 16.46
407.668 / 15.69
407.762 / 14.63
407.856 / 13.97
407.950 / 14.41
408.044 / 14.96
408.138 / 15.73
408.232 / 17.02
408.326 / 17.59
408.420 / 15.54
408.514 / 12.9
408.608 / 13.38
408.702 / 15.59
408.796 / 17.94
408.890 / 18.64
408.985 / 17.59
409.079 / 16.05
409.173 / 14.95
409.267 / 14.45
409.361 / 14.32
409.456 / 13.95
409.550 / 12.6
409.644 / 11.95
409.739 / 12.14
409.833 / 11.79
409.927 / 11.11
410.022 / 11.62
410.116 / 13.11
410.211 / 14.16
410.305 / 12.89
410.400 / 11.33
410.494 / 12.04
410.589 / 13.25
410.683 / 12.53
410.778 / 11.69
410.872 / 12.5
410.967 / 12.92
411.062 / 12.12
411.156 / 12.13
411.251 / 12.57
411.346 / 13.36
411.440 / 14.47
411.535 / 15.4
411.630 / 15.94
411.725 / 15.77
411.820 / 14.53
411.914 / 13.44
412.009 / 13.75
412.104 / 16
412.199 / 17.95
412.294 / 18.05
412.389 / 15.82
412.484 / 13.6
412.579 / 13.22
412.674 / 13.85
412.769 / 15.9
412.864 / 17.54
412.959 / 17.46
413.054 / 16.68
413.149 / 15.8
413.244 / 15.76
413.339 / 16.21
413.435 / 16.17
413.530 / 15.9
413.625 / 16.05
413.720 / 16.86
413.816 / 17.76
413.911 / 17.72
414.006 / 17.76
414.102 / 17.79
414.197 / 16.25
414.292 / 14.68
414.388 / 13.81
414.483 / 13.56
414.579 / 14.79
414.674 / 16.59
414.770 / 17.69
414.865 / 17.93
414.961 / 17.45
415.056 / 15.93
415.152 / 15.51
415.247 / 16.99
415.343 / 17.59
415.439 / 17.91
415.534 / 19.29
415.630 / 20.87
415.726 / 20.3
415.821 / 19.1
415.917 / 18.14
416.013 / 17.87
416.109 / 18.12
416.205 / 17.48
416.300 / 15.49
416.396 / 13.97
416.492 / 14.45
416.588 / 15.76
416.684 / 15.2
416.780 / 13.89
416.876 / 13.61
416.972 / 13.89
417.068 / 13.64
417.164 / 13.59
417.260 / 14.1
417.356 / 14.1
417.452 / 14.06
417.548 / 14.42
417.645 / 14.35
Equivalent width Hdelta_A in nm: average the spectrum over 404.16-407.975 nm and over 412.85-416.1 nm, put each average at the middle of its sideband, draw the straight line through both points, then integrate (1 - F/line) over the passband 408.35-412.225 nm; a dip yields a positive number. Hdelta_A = 0.70 nm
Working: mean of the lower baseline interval 16.9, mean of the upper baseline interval 17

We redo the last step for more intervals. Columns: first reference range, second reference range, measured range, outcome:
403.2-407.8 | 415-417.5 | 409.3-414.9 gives 0.62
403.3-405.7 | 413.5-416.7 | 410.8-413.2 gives 0.29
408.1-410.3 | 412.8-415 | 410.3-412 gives 0.22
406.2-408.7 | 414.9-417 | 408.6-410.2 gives 0.24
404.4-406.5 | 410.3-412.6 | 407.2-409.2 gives -0.12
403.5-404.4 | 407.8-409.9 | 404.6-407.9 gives -0.14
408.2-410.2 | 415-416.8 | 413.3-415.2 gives 0.01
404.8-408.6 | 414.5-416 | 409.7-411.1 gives 0.38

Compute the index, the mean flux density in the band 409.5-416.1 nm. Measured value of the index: 15.3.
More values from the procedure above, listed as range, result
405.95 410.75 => 15.3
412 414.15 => 16.3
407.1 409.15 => 16.2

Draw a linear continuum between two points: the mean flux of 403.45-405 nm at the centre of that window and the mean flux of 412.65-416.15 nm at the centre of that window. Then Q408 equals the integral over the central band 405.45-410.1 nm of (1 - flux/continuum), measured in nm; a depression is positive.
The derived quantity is 0.31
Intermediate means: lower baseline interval 17.1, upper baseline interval 16.9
